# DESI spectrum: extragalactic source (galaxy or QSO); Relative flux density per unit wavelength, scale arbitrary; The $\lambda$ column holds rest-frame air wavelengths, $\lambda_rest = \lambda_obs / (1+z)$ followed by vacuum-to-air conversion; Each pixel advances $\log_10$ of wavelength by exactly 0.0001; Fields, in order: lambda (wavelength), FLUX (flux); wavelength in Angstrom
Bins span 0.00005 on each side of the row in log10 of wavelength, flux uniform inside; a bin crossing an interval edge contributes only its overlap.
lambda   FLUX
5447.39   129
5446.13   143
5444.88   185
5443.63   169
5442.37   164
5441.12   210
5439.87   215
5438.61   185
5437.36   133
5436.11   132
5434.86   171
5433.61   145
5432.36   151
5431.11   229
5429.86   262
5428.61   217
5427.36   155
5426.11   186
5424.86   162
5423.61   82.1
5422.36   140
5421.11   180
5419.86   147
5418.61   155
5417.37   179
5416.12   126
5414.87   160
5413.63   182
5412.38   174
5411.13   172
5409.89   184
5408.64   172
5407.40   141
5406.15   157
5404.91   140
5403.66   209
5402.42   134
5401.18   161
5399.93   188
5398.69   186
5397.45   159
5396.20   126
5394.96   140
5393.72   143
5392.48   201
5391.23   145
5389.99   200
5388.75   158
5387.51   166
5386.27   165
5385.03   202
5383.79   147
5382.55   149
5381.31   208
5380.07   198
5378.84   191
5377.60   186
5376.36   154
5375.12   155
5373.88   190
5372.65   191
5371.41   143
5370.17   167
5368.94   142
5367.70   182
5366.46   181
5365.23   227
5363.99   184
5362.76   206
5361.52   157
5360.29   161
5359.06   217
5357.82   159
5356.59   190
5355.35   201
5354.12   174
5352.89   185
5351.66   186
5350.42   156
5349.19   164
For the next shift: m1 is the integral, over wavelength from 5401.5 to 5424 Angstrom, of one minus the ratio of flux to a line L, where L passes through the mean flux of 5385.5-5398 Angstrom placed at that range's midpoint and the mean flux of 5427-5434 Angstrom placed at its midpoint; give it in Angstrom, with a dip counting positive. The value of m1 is 2.7 Angstrom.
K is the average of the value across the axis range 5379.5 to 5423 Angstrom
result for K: 165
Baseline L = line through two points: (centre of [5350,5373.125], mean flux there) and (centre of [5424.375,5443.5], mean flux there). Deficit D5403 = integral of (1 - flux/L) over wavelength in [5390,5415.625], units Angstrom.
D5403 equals 2.3 Angstrom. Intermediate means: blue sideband 179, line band 164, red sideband 181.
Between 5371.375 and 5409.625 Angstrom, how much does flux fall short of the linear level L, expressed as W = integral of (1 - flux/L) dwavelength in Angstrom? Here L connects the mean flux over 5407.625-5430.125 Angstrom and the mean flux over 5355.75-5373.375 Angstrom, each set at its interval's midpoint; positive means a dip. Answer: 1.1 Angstrom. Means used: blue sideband 179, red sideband 167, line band 168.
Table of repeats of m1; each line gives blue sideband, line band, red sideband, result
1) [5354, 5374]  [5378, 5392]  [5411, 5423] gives -0.23 Angstrom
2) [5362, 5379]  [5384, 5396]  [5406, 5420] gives 0.32 Angstrom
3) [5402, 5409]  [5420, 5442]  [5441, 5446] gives -0.38 Angstrom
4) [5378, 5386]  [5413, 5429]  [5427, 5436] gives 2.41 Angstrom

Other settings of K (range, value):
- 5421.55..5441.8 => 174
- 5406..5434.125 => 168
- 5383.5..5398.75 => 164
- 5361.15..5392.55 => 176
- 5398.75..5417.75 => 166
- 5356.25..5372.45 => 178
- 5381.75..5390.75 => 170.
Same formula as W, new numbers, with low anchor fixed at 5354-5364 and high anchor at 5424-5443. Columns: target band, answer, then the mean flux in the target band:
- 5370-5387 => 0.7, 175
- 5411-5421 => 1.0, 162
